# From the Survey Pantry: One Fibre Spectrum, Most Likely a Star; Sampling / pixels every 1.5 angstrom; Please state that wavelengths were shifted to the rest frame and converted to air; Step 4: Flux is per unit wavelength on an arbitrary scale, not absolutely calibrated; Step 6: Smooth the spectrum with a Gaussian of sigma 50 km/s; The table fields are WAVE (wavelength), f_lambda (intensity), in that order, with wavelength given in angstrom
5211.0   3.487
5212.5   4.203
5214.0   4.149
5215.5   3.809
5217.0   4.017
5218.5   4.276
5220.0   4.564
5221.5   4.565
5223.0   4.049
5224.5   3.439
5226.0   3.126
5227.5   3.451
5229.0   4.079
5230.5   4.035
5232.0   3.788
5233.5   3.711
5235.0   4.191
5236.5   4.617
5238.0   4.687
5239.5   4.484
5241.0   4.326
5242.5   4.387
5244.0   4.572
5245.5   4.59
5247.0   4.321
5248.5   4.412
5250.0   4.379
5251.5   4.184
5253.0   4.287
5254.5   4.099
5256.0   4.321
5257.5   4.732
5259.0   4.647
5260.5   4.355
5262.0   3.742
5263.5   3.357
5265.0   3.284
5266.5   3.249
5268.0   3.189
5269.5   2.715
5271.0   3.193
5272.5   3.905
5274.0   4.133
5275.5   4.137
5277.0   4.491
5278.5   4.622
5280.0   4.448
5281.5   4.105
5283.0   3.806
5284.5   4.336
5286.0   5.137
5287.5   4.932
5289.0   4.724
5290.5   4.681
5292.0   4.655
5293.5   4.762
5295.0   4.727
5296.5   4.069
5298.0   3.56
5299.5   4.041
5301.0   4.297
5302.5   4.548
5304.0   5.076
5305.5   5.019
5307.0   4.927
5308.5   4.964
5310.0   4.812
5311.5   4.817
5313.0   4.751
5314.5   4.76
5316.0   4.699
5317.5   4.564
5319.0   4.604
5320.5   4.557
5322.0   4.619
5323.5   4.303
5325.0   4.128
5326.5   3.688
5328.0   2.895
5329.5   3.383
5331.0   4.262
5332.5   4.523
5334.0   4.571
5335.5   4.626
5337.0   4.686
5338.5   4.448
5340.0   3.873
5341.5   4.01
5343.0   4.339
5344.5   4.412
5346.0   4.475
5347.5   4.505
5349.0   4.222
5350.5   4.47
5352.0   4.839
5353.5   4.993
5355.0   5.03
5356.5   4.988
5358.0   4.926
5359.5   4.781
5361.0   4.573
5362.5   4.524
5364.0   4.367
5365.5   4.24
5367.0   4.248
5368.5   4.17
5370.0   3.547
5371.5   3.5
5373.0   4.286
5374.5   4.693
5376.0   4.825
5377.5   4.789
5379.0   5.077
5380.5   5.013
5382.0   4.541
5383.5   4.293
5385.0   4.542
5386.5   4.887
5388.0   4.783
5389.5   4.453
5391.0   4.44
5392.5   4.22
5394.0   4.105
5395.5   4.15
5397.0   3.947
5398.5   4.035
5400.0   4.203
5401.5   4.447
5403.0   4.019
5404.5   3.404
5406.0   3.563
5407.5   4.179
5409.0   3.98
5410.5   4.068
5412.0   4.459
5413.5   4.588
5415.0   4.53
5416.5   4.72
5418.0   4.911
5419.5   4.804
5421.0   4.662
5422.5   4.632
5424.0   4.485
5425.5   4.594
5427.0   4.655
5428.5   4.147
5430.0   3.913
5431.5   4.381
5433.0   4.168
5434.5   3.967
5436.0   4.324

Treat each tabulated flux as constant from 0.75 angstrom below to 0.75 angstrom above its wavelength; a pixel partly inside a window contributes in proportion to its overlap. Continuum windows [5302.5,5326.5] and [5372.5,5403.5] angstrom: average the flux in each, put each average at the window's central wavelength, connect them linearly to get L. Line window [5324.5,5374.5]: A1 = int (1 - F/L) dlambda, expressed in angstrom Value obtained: 2.7 angstrom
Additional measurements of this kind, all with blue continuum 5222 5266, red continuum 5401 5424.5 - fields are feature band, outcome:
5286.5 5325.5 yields -3.8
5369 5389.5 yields -1.0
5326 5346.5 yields 0.4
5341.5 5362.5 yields -1.8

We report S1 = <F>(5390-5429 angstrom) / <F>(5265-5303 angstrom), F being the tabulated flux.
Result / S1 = 1.04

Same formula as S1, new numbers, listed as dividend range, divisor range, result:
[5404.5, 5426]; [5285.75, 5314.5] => 0.95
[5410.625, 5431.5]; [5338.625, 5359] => 1.00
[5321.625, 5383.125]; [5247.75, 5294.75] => 1.06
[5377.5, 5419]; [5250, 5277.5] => 1.12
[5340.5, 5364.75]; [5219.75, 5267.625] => 1.11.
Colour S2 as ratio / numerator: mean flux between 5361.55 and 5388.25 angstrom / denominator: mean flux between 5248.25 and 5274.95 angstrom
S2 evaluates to 1.15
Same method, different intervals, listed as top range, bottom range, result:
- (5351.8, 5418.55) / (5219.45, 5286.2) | 1.08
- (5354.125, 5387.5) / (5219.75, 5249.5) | 1.09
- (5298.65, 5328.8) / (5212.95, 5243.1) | 1.10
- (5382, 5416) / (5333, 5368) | 0.94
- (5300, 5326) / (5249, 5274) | 1.20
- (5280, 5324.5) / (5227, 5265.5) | 1.09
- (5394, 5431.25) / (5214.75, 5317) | 1.01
